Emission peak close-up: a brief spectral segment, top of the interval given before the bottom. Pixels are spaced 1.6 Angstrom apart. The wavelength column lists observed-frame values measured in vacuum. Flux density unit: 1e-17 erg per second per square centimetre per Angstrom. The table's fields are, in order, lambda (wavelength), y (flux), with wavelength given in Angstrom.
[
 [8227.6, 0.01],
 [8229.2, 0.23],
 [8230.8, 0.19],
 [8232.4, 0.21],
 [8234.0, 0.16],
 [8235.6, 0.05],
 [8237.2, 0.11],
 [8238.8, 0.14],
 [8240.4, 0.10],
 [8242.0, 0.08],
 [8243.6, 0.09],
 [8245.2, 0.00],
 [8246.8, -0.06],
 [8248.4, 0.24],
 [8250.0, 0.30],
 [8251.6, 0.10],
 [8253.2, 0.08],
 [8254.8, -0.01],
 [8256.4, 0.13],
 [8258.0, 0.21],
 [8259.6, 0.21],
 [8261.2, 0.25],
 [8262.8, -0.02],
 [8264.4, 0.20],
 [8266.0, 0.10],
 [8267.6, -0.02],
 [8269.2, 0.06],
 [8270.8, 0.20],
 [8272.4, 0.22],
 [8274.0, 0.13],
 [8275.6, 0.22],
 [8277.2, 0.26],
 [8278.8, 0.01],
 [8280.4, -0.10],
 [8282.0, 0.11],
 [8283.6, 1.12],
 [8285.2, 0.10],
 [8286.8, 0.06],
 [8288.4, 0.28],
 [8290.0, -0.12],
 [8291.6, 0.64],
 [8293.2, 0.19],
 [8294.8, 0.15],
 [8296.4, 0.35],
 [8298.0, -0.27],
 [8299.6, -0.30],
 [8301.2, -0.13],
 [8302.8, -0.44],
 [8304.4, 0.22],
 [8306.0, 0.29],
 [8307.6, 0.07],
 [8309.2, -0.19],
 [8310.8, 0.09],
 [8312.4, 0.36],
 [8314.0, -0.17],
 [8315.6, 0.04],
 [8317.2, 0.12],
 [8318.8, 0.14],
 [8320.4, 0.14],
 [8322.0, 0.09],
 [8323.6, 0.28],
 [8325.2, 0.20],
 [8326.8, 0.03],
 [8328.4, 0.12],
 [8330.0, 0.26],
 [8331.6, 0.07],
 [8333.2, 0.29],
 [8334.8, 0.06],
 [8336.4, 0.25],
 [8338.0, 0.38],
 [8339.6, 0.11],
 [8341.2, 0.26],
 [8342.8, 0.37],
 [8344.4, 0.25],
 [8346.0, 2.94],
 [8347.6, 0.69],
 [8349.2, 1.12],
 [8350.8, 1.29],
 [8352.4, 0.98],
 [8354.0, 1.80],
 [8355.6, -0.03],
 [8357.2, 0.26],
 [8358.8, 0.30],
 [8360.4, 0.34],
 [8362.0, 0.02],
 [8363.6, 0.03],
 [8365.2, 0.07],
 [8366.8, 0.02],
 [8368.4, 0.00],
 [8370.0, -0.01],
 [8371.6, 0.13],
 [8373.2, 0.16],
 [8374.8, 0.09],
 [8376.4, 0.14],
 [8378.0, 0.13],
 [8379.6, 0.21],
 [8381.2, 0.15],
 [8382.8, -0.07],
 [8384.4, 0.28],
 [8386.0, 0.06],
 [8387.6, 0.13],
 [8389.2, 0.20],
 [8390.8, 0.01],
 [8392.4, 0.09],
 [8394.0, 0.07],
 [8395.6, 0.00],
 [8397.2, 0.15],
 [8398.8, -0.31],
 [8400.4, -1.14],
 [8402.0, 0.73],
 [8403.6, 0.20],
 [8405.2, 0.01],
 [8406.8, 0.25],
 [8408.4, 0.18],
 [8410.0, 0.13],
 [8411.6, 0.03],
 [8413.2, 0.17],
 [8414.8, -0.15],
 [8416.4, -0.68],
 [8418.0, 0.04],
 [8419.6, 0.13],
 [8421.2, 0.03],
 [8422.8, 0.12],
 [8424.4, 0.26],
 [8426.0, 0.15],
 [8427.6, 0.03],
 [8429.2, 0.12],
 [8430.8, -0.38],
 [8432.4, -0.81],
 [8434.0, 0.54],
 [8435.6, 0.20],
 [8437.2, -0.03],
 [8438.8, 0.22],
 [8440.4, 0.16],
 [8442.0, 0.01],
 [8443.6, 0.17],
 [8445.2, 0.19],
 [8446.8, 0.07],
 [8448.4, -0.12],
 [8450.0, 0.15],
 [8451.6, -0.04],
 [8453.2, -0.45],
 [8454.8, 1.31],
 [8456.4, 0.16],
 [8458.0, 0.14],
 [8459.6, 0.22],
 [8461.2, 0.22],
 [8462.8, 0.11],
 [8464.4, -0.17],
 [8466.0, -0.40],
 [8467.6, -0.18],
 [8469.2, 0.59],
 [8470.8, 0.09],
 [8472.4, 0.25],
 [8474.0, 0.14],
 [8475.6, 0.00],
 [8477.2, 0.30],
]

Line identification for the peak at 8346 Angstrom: [O II]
